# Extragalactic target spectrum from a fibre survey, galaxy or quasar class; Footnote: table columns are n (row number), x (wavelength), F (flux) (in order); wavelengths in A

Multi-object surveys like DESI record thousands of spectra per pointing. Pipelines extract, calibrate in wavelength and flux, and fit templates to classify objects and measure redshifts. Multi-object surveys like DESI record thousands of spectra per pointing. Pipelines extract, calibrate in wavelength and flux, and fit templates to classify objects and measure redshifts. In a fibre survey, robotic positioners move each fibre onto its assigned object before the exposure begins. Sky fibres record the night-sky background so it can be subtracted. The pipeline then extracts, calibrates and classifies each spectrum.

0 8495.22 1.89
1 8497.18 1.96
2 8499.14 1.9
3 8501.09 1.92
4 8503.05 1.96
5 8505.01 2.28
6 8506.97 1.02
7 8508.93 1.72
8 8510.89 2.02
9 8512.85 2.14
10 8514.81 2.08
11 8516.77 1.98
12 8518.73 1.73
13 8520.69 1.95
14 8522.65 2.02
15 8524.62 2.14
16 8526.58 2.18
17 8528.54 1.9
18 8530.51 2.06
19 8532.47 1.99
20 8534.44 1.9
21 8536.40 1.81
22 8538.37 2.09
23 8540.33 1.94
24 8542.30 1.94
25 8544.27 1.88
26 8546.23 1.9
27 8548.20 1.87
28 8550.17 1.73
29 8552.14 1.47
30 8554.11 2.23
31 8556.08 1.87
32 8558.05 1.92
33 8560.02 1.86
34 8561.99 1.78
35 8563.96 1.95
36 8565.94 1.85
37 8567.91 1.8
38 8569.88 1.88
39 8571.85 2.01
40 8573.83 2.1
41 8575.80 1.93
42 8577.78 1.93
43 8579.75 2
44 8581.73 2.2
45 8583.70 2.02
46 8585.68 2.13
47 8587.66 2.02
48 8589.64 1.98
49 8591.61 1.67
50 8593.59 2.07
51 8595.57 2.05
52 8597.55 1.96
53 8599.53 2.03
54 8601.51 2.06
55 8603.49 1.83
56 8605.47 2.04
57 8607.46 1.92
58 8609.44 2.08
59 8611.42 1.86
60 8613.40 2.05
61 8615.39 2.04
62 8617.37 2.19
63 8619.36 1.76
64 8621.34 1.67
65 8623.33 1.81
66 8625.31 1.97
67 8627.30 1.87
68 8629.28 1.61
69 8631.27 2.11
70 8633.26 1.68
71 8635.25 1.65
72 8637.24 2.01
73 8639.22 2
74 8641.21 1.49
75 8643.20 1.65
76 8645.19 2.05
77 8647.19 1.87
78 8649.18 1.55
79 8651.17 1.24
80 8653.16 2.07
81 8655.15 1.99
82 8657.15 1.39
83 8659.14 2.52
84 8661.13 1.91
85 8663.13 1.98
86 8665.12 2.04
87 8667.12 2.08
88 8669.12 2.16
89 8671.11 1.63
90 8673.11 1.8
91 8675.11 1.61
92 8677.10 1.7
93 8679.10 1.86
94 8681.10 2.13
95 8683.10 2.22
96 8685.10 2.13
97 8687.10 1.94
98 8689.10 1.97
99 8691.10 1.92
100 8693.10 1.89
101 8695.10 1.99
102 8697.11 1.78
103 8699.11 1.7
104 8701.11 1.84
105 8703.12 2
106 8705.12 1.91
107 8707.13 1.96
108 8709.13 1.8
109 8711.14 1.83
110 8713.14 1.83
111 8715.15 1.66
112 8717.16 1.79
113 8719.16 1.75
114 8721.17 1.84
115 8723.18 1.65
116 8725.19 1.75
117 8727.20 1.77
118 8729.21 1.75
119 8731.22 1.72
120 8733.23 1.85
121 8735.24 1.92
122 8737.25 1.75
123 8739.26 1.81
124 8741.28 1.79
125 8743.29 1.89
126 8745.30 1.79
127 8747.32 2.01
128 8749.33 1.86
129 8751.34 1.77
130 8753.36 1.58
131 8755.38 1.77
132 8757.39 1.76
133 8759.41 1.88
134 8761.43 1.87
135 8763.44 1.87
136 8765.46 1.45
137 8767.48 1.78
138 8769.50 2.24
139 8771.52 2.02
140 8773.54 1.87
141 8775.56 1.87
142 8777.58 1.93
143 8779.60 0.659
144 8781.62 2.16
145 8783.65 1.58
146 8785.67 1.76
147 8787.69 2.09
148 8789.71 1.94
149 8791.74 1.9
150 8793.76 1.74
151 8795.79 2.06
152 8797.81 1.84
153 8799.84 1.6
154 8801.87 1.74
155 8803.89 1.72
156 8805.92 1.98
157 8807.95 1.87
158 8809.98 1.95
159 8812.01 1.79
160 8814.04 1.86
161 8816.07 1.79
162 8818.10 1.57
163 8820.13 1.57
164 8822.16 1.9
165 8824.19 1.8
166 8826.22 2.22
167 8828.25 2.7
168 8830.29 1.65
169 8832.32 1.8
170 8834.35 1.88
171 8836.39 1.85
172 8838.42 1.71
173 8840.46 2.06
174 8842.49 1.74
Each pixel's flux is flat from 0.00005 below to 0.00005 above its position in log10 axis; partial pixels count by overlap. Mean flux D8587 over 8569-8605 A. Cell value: 1.99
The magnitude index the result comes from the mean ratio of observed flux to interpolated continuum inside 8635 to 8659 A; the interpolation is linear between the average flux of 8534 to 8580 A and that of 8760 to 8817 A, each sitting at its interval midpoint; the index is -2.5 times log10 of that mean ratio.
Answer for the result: 0.05 mag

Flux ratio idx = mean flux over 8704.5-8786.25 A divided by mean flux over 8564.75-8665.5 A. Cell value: 0.94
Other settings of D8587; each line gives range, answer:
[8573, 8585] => 2.03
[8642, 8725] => 1.87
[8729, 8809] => 1.81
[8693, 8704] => 1.86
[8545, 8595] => 1.93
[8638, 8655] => 1.76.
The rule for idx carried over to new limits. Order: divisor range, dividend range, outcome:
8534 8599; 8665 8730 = 0.97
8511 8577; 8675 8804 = 0.94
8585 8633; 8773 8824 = 0.92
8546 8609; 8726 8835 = 0.94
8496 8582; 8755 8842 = 0.96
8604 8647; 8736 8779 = 0.97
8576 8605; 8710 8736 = 0.89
